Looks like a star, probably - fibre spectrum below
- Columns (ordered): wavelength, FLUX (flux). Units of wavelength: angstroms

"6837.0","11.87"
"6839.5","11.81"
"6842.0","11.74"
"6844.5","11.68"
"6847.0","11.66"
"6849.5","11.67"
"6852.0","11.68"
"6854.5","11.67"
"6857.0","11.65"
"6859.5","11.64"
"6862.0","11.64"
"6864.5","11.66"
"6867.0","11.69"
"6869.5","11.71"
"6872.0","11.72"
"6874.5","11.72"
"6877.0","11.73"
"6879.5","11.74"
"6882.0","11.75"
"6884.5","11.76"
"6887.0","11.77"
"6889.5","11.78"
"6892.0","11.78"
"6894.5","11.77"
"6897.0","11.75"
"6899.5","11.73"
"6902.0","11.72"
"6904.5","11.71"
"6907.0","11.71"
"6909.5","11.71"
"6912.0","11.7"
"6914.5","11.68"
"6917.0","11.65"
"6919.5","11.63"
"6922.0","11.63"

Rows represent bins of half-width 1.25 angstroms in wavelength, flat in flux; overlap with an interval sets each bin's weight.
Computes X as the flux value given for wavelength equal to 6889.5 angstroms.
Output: 11.78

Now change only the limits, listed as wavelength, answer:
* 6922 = 11.63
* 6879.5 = 11.74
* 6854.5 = 11.67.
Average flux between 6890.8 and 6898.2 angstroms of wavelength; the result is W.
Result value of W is 11.8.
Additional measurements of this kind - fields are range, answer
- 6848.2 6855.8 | 11.7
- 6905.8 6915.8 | 11.7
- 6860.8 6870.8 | 11.7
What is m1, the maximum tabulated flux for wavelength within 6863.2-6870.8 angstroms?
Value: 11.71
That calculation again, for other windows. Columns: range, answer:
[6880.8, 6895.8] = 11.78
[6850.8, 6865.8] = 11.68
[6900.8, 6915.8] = 11.72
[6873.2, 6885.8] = 11.76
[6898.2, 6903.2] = 11.73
